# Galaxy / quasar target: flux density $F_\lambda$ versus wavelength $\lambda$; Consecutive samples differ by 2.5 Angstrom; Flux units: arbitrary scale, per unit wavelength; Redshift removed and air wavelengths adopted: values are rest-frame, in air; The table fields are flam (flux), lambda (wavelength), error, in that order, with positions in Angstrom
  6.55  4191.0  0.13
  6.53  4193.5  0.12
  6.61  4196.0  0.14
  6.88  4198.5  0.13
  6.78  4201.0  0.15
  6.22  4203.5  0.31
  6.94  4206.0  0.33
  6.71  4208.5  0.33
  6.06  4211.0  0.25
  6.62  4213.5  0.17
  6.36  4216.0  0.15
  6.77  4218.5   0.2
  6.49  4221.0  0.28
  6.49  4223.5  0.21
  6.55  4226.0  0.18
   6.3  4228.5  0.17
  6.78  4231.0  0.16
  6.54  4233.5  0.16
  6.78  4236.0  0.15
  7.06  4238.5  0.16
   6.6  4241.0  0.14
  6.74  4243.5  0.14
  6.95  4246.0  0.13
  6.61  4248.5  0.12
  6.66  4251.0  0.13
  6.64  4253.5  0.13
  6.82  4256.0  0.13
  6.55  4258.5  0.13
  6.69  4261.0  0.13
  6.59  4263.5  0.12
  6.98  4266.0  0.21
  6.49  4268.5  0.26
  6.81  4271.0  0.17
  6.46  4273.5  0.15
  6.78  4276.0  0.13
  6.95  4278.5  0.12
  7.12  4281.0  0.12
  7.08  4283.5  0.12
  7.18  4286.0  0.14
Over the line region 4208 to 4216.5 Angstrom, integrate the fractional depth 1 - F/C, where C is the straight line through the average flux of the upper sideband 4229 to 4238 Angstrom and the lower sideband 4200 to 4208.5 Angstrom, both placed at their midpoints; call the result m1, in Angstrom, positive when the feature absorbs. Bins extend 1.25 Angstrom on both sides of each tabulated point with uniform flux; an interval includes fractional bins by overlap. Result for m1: 0.31 Angstrom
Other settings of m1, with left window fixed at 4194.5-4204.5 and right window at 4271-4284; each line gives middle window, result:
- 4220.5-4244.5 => 0.33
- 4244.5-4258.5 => 0.13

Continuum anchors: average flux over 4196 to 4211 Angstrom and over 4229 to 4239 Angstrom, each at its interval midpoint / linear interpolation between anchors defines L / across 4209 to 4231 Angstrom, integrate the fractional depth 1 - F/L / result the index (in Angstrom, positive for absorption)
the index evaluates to 0.7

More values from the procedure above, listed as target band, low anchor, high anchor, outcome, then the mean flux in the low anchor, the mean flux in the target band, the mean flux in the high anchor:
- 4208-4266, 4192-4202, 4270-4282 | 1.1 Angstrom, 6.69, 6.63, 6.82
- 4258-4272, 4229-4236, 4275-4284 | 0.4 Angstrom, 6.64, 6.69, 6.98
